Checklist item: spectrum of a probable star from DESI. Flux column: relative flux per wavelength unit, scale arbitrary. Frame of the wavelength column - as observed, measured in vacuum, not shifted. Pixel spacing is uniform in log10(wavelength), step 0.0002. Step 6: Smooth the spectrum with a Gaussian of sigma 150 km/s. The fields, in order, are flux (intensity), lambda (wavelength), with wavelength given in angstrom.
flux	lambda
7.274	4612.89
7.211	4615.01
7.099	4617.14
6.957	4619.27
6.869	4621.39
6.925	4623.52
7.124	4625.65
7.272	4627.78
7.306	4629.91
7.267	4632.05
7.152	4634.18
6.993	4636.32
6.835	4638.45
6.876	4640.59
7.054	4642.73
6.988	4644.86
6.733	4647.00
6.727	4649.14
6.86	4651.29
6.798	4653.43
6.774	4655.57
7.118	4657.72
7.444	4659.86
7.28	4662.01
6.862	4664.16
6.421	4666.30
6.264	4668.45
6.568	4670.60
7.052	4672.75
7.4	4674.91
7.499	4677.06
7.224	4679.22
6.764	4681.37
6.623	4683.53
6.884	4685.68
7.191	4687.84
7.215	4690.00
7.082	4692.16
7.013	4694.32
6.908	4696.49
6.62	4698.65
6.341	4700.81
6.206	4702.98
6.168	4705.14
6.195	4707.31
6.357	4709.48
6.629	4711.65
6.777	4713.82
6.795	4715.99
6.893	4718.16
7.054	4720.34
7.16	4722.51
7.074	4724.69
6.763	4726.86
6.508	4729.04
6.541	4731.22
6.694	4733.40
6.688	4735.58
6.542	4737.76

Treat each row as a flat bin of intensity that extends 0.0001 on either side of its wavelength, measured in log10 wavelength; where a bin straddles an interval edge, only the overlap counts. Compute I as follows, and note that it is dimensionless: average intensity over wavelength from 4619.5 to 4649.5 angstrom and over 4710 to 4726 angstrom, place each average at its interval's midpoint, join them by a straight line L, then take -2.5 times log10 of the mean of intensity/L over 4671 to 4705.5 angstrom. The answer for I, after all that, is 0.01 mag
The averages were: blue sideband 7.02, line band 6.9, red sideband 6.89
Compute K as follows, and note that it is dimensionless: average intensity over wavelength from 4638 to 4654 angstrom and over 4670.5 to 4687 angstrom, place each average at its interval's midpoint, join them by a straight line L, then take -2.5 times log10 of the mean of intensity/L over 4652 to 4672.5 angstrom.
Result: 0.01 mag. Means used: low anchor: 6.86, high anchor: 7.03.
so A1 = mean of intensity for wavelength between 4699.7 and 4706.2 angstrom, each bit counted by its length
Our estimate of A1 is 6.25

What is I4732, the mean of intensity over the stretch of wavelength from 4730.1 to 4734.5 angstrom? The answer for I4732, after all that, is 6.61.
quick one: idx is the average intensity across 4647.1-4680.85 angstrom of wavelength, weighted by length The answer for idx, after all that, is 6.94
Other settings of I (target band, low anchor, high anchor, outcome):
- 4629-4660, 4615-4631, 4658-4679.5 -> 0.01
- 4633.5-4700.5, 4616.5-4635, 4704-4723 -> -0.01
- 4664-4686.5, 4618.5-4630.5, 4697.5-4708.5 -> -0.05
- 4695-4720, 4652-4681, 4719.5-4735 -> 0.05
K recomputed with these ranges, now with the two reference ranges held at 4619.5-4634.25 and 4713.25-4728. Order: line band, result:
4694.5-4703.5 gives 0.06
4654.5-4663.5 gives -0.01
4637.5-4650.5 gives 0.03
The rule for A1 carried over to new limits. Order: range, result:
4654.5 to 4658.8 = 6.95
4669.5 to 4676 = 7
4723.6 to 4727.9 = 6.93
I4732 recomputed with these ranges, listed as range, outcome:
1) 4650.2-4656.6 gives 6.81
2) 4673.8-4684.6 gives 7.1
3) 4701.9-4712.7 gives 6.31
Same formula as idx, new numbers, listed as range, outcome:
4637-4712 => 6.83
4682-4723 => 6.74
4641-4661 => 6.94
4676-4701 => 6.97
